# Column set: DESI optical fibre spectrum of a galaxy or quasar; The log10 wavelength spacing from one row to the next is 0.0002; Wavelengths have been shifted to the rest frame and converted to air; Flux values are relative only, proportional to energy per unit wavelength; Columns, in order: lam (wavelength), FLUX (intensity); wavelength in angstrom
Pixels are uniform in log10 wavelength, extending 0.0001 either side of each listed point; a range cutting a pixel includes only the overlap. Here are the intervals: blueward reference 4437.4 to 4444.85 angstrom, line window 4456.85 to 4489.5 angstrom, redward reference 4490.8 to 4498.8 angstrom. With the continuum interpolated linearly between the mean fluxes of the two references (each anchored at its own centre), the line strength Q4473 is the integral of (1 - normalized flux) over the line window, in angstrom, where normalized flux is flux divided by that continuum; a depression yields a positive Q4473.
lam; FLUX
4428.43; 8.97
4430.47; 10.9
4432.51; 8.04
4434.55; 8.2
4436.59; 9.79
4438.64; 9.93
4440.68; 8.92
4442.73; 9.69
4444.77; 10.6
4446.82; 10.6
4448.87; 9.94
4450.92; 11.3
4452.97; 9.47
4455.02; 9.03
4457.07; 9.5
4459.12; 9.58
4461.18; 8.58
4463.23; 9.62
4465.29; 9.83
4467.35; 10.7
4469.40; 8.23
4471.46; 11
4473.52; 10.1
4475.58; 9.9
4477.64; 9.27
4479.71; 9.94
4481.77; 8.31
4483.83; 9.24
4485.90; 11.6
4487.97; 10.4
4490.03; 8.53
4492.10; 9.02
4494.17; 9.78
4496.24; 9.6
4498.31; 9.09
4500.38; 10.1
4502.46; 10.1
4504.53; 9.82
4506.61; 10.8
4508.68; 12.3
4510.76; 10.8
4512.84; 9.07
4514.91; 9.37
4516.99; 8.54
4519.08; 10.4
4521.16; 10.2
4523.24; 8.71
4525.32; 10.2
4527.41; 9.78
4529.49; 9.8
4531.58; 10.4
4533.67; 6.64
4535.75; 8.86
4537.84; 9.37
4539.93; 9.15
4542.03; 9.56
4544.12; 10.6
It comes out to -0.8 angstrom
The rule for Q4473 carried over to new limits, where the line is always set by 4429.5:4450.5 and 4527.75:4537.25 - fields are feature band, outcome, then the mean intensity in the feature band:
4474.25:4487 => -0.44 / 9.72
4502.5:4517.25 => -1.60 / 10.2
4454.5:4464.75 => 0.28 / 9.3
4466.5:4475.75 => -0.50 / 9.99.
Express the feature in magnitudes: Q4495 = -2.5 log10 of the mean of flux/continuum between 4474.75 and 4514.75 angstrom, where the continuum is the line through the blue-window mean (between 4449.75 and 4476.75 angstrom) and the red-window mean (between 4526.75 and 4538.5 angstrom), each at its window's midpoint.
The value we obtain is -0.045 mag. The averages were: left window 9.76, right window 9.12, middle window 9.87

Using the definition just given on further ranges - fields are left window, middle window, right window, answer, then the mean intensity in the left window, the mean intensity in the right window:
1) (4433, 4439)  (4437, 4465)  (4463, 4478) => -0.04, 9.12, 9.87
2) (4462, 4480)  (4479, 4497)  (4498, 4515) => 0.05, 9.82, 10.3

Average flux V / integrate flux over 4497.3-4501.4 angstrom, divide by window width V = 9.6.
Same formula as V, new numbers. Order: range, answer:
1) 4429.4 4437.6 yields 9.24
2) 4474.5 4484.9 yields 9.34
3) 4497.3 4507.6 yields 9.97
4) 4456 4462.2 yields 9.22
